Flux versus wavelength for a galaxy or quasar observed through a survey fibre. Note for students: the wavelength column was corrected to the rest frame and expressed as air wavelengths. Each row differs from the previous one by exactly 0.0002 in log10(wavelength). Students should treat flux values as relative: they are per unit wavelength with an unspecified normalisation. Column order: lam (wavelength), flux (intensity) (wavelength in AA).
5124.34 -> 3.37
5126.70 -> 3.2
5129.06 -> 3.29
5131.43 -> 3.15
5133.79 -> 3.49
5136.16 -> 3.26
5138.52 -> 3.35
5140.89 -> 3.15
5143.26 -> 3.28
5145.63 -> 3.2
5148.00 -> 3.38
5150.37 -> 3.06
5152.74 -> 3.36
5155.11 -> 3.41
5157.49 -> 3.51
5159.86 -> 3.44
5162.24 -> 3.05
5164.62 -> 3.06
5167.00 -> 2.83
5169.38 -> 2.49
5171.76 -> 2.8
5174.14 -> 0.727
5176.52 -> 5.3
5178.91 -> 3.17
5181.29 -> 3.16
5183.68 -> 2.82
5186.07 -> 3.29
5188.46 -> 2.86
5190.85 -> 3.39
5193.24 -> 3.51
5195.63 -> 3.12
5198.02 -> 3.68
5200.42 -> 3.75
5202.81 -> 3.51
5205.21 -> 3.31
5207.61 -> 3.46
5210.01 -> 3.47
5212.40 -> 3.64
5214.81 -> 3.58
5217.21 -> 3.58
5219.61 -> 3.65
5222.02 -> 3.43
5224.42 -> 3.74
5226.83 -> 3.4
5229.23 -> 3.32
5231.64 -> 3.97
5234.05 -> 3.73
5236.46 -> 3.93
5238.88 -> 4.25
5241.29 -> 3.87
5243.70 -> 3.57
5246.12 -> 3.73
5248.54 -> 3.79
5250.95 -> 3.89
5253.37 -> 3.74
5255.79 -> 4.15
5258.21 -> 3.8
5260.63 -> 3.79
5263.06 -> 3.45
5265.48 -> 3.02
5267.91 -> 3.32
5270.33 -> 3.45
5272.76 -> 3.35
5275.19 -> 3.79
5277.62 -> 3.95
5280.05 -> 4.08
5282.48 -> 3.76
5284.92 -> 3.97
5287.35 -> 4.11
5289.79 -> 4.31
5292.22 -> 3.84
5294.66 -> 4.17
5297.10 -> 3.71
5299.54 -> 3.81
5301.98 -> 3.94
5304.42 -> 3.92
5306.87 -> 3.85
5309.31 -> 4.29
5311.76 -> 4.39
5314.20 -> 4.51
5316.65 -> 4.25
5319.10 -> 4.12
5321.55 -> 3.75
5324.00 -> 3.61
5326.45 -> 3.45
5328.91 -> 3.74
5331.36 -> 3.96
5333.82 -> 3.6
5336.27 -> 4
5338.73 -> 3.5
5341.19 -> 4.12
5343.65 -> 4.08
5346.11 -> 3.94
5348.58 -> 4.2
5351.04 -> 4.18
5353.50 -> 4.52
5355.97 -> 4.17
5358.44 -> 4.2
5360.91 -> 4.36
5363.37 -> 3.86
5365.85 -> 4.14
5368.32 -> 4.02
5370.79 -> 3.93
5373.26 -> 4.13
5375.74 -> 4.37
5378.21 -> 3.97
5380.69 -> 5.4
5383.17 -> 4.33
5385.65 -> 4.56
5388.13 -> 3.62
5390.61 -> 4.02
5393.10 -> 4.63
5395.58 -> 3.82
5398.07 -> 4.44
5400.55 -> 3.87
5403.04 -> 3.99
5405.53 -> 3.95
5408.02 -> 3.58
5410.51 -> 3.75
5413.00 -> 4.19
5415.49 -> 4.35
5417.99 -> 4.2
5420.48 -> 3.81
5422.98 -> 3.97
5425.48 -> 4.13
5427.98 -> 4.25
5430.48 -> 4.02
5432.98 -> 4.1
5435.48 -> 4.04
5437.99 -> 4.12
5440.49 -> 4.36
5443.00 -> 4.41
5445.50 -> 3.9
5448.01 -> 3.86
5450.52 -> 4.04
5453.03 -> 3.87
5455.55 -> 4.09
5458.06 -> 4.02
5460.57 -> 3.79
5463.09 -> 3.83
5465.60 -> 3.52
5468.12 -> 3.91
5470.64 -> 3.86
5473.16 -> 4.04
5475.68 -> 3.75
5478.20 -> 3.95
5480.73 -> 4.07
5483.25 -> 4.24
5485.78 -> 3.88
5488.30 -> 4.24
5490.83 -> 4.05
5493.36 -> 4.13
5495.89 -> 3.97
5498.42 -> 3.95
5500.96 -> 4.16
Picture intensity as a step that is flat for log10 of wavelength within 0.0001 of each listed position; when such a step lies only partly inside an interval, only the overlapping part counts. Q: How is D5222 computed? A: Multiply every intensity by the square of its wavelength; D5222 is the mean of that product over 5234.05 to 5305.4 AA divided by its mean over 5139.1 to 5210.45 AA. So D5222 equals 1.2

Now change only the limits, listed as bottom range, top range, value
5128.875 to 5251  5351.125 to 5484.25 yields 1.31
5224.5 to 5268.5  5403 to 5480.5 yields 1.16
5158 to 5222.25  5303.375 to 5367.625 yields 1.30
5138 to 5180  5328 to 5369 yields 1.38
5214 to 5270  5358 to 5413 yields 1.19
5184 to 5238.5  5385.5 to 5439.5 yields 1.24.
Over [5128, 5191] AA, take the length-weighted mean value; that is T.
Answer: 3.15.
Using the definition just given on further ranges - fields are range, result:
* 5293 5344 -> 3.94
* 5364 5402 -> 4.21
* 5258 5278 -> 3.52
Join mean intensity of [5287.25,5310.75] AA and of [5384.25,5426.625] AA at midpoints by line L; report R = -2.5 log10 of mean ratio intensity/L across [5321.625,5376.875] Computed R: 0.01 mag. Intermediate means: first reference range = 3.99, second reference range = 4.05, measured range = 4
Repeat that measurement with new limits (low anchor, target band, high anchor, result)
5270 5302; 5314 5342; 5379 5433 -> 0.031 mag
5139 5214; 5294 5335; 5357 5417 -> -0.031 mag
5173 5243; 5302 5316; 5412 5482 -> -0.130 mag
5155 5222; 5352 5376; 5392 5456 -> -0.081 mag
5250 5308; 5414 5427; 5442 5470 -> -0.053 mag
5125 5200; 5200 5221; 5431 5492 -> -0.069 mag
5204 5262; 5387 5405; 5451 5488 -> -0.054 mag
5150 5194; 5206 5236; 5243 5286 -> -0.050 mag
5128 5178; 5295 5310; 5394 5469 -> -0.087 mag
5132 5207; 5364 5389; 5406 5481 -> -0.120 mag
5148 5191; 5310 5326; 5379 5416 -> -0.081 mag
